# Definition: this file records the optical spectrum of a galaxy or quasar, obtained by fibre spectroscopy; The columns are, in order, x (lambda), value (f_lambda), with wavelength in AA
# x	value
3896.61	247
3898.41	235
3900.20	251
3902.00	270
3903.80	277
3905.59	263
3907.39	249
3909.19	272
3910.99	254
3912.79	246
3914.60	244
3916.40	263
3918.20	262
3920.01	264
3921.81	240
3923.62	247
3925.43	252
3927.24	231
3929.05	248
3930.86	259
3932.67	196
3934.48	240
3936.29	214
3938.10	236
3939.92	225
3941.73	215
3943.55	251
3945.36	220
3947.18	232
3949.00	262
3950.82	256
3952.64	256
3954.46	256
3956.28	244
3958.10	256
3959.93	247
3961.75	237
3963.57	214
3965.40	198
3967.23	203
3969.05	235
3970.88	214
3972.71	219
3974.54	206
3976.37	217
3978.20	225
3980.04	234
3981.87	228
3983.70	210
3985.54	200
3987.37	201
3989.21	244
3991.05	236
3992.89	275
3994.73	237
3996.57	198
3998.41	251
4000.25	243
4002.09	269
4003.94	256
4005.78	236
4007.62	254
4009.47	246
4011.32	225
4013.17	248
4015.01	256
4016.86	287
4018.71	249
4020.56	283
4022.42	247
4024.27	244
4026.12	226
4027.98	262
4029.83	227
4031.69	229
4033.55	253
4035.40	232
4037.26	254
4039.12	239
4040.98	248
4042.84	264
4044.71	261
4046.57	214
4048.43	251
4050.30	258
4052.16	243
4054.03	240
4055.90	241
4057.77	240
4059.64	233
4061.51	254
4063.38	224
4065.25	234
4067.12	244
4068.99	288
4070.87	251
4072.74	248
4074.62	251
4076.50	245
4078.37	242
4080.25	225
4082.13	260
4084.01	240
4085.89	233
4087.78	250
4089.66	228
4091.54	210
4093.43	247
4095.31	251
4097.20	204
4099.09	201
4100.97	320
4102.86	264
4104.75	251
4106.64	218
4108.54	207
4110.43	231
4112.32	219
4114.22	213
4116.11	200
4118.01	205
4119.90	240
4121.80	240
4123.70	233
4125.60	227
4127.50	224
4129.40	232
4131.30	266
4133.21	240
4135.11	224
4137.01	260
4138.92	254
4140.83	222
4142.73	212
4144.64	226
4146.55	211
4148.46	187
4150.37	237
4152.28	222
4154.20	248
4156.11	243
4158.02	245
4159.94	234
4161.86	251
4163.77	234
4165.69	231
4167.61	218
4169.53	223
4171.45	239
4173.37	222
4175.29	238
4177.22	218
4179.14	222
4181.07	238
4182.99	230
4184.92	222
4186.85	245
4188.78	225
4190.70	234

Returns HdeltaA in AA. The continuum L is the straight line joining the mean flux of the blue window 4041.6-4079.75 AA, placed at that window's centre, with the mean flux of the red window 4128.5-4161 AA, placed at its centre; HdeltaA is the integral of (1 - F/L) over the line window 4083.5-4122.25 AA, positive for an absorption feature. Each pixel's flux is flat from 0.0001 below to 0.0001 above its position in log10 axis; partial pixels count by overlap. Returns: 1.3 AA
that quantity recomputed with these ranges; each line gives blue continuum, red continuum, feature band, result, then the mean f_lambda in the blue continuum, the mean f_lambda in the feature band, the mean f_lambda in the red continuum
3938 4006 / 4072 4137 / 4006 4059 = -2.97 AA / 233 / 247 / 235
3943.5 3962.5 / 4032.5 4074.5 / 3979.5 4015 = 1.39 AA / 247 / 237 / 246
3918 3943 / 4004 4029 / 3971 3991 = 2.15 AA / 237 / 219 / 251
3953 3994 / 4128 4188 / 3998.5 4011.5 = -1.15 AA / 228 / 249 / 232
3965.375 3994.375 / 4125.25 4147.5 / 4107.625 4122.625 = 0.82 AA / 223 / 219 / 233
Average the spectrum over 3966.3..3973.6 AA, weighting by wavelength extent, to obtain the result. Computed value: 218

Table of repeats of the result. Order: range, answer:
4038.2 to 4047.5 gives 245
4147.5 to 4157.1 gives 228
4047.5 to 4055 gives 248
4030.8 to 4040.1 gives 242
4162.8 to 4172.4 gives 229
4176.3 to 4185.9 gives 226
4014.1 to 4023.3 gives 264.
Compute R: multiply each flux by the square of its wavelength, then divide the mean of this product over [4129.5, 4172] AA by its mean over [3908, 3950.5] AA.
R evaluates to 1.07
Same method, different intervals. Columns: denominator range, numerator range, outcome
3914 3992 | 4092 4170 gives 1.09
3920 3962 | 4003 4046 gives 1.08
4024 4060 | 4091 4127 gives 0.98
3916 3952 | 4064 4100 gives 1.07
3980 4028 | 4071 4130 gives 1.01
